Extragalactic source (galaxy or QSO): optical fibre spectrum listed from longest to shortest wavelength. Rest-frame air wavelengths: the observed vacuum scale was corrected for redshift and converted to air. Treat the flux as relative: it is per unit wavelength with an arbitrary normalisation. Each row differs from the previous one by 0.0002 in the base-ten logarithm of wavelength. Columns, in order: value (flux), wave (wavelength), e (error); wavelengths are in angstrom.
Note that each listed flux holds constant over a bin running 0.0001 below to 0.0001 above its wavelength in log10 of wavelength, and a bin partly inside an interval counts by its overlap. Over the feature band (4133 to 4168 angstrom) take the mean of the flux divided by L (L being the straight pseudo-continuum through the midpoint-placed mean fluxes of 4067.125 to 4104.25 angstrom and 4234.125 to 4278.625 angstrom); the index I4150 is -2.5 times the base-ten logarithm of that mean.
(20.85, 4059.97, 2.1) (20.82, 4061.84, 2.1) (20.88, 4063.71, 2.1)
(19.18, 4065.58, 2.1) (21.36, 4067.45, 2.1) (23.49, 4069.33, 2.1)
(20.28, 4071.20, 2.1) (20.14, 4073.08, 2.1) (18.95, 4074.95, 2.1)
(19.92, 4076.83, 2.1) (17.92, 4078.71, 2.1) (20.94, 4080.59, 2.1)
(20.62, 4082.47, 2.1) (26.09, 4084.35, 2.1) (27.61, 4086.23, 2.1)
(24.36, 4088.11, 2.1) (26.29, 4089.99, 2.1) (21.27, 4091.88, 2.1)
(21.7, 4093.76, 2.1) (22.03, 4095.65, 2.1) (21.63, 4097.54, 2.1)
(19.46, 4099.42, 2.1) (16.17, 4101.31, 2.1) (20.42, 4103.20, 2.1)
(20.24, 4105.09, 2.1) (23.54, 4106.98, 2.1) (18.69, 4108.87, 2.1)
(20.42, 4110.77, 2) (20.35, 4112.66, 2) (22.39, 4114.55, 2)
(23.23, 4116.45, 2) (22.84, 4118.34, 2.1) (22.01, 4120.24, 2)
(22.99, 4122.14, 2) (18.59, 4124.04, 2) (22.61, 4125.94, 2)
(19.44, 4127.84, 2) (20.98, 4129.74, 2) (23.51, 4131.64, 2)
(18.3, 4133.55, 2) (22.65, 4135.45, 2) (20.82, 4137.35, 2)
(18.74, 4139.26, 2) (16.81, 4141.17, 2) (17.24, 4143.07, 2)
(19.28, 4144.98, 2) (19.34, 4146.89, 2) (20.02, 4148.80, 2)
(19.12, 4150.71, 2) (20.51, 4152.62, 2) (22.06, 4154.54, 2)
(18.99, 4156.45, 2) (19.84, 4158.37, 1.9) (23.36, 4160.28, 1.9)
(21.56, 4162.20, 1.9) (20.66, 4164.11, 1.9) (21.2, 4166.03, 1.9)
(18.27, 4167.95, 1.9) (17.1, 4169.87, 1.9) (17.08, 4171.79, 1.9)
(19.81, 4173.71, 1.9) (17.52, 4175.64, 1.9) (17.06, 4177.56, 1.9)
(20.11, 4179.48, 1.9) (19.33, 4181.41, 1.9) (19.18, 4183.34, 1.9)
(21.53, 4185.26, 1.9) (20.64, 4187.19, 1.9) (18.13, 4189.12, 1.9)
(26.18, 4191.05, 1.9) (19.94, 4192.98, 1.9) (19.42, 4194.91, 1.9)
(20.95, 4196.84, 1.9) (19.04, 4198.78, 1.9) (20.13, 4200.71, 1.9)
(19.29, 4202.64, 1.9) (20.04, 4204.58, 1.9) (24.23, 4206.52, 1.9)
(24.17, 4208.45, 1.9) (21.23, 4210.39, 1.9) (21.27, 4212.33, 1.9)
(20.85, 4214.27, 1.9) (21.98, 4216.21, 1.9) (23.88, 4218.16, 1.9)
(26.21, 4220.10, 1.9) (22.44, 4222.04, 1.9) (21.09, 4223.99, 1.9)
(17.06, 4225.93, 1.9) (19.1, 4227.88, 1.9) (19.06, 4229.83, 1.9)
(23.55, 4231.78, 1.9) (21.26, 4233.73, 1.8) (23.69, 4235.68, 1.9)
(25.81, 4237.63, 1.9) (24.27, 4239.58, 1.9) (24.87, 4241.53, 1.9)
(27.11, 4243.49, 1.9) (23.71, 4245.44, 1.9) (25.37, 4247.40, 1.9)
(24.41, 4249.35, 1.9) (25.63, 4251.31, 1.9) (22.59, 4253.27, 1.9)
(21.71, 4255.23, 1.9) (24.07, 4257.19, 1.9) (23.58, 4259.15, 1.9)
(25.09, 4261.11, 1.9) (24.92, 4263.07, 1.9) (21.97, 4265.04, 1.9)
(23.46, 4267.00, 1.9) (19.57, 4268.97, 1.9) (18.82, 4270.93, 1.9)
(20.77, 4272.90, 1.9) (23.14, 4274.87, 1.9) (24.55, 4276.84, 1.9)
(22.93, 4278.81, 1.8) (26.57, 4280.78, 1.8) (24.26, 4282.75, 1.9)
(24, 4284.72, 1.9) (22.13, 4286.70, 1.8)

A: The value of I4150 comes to 0.12 mag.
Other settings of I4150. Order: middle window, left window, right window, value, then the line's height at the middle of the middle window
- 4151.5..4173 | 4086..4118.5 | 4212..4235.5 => 0.08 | 21.6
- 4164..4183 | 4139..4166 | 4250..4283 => 0.10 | 20.5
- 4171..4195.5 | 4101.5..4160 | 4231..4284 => 0.11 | 21.8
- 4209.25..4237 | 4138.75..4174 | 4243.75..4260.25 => 0.05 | 22.7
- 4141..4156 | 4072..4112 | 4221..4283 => 0.13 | 21.9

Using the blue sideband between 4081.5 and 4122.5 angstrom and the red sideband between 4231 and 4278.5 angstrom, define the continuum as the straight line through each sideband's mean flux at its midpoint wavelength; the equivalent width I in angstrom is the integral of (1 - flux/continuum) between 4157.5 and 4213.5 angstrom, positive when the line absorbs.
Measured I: 6.2 angstrom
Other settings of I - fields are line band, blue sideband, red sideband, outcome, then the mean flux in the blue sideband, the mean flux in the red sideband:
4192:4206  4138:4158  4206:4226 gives 1.1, 19.2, 22.4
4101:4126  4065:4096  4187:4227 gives 0.8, 21.9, 21.4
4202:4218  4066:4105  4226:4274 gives 0.6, 21.5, 23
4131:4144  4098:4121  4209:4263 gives 1.0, 20.8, 23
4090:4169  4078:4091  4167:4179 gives -0.2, 23.5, 17.9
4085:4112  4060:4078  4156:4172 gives -1.8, 20.5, 19.9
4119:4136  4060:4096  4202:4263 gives 0.7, 21.8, 22.9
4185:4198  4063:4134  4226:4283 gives 0.9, 21.4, 23.2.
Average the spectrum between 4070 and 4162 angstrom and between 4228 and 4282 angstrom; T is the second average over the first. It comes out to 1.1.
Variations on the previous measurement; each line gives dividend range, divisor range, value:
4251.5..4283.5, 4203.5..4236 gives 1.06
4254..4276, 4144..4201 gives 1.13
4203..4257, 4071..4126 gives 1.06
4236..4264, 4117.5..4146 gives 1.20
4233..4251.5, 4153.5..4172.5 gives 1.23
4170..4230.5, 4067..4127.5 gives 0.96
